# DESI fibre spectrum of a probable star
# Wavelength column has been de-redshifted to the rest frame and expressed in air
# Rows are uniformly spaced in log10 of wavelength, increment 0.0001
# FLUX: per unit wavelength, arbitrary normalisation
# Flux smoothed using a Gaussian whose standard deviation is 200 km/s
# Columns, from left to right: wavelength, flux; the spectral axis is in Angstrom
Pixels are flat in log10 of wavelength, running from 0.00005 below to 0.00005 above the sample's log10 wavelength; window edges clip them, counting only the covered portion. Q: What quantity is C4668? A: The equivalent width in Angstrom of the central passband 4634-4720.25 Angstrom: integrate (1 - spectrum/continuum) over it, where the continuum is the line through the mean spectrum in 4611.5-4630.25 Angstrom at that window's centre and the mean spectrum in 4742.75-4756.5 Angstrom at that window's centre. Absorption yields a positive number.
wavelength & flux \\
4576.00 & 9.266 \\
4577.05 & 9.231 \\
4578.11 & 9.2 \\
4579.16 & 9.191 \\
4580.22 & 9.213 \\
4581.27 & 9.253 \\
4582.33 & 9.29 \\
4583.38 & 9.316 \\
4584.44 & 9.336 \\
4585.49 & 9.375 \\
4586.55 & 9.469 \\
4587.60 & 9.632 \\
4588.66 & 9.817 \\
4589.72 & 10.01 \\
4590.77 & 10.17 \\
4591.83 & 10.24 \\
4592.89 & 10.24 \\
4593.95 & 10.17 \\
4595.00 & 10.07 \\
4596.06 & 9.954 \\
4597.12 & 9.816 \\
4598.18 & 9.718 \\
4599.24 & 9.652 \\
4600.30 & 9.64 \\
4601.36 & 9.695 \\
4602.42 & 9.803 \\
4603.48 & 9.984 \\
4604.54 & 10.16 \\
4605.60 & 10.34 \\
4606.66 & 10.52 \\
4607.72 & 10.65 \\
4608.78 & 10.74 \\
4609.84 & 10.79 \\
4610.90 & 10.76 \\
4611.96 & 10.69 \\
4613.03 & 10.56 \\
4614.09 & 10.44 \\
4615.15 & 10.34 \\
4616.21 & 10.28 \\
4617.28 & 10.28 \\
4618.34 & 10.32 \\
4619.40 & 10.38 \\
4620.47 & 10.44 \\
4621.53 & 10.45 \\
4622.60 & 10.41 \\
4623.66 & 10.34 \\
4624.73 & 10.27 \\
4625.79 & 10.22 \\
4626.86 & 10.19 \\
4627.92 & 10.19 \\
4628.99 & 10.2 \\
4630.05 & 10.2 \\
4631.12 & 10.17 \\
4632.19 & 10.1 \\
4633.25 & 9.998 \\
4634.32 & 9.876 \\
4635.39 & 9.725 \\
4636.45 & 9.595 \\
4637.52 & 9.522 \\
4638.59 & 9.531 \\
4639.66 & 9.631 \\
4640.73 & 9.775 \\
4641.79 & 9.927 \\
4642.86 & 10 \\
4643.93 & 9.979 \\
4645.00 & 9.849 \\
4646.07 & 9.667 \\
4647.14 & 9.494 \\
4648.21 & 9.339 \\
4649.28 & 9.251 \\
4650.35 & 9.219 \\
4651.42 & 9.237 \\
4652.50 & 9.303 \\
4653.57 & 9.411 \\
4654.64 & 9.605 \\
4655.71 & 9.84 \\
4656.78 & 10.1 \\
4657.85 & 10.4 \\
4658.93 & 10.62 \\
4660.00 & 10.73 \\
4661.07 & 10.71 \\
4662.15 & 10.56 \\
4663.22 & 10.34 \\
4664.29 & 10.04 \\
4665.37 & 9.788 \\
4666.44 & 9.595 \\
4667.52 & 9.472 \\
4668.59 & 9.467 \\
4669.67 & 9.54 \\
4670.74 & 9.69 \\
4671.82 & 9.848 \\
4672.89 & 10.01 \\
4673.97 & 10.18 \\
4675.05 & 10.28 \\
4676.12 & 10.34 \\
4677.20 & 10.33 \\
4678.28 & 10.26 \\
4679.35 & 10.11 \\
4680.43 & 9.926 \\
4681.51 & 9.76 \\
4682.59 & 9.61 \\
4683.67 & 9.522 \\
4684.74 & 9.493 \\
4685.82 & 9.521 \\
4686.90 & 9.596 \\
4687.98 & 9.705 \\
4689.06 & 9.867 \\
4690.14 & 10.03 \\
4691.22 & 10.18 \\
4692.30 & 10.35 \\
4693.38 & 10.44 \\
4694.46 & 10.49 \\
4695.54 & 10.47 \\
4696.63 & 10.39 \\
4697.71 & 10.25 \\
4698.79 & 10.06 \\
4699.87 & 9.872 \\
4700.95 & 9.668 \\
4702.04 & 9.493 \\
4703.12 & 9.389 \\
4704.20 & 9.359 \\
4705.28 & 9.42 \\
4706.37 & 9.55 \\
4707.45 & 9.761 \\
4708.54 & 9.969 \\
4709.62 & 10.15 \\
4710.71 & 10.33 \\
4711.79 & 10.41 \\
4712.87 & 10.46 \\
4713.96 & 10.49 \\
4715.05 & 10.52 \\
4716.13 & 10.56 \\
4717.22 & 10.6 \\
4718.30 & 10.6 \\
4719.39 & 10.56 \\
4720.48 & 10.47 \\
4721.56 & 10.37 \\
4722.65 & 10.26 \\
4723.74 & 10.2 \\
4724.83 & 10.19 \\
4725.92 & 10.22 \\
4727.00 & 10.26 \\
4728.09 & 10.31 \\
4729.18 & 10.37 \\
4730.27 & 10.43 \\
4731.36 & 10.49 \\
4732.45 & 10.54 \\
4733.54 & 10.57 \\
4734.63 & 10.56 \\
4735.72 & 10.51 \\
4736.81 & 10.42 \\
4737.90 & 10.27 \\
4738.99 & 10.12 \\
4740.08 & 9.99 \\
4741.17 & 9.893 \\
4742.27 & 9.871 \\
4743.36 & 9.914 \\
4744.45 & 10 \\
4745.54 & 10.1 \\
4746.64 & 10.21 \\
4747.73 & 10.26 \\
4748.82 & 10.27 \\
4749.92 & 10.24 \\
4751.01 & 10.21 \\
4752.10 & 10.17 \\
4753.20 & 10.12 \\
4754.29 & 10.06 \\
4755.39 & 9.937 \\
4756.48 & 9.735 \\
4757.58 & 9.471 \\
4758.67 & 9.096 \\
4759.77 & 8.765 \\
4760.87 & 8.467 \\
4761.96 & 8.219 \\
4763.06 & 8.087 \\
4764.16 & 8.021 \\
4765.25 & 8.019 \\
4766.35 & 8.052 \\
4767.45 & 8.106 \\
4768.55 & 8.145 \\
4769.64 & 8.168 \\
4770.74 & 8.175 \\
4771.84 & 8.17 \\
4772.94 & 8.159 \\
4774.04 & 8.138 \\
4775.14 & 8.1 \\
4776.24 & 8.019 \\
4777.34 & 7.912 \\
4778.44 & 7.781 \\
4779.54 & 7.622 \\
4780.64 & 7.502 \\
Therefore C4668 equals 2.5 Angstrom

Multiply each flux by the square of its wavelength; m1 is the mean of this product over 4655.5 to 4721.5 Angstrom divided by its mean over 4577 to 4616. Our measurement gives 1.1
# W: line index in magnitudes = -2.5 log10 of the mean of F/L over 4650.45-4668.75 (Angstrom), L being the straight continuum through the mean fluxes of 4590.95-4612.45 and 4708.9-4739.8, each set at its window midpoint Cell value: 0.036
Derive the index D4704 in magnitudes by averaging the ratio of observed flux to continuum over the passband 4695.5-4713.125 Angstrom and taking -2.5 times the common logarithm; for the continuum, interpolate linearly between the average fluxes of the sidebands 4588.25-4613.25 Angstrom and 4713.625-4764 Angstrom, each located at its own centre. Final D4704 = 0.02 mag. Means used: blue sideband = 10.2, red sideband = 10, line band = 9.92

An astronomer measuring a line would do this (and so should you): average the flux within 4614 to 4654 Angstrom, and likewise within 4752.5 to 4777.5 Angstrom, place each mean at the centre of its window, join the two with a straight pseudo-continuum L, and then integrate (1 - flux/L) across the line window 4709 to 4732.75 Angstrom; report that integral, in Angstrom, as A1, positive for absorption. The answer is -3.6 Angstrom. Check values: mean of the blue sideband 9.93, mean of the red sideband 8.59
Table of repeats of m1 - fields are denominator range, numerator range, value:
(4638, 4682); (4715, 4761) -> 1.06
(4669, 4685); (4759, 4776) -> 0.86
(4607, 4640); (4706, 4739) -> 1.05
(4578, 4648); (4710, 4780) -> 1.02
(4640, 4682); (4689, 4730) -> 1.05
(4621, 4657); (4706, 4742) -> 1.09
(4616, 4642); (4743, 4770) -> 0.97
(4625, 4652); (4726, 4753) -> 1.09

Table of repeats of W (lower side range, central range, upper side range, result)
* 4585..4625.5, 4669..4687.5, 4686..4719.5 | 0.02 mag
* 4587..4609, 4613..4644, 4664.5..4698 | -0.01 mag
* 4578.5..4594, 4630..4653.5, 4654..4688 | 0.02 mag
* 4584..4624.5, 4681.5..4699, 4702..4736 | 0.02 mag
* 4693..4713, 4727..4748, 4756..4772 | -0.13 mag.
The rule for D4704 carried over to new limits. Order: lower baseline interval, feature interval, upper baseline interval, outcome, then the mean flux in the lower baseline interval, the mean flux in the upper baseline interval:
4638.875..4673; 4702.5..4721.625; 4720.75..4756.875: -0.01 mag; 9.82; 10.2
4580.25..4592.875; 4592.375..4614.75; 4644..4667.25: -0.06 mag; 9.64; 9.86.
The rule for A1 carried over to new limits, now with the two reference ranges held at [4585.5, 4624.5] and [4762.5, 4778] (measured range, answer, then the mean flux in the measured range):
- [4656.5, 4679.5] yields -1.8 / 10.1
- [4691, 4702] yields -1.4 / 10.2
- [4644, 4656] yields 0.2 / 9.48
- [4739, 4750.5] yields -2.3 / 10.1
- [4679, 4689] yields -0.6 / 9.69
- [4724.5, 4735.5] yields -2.3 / 10.4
